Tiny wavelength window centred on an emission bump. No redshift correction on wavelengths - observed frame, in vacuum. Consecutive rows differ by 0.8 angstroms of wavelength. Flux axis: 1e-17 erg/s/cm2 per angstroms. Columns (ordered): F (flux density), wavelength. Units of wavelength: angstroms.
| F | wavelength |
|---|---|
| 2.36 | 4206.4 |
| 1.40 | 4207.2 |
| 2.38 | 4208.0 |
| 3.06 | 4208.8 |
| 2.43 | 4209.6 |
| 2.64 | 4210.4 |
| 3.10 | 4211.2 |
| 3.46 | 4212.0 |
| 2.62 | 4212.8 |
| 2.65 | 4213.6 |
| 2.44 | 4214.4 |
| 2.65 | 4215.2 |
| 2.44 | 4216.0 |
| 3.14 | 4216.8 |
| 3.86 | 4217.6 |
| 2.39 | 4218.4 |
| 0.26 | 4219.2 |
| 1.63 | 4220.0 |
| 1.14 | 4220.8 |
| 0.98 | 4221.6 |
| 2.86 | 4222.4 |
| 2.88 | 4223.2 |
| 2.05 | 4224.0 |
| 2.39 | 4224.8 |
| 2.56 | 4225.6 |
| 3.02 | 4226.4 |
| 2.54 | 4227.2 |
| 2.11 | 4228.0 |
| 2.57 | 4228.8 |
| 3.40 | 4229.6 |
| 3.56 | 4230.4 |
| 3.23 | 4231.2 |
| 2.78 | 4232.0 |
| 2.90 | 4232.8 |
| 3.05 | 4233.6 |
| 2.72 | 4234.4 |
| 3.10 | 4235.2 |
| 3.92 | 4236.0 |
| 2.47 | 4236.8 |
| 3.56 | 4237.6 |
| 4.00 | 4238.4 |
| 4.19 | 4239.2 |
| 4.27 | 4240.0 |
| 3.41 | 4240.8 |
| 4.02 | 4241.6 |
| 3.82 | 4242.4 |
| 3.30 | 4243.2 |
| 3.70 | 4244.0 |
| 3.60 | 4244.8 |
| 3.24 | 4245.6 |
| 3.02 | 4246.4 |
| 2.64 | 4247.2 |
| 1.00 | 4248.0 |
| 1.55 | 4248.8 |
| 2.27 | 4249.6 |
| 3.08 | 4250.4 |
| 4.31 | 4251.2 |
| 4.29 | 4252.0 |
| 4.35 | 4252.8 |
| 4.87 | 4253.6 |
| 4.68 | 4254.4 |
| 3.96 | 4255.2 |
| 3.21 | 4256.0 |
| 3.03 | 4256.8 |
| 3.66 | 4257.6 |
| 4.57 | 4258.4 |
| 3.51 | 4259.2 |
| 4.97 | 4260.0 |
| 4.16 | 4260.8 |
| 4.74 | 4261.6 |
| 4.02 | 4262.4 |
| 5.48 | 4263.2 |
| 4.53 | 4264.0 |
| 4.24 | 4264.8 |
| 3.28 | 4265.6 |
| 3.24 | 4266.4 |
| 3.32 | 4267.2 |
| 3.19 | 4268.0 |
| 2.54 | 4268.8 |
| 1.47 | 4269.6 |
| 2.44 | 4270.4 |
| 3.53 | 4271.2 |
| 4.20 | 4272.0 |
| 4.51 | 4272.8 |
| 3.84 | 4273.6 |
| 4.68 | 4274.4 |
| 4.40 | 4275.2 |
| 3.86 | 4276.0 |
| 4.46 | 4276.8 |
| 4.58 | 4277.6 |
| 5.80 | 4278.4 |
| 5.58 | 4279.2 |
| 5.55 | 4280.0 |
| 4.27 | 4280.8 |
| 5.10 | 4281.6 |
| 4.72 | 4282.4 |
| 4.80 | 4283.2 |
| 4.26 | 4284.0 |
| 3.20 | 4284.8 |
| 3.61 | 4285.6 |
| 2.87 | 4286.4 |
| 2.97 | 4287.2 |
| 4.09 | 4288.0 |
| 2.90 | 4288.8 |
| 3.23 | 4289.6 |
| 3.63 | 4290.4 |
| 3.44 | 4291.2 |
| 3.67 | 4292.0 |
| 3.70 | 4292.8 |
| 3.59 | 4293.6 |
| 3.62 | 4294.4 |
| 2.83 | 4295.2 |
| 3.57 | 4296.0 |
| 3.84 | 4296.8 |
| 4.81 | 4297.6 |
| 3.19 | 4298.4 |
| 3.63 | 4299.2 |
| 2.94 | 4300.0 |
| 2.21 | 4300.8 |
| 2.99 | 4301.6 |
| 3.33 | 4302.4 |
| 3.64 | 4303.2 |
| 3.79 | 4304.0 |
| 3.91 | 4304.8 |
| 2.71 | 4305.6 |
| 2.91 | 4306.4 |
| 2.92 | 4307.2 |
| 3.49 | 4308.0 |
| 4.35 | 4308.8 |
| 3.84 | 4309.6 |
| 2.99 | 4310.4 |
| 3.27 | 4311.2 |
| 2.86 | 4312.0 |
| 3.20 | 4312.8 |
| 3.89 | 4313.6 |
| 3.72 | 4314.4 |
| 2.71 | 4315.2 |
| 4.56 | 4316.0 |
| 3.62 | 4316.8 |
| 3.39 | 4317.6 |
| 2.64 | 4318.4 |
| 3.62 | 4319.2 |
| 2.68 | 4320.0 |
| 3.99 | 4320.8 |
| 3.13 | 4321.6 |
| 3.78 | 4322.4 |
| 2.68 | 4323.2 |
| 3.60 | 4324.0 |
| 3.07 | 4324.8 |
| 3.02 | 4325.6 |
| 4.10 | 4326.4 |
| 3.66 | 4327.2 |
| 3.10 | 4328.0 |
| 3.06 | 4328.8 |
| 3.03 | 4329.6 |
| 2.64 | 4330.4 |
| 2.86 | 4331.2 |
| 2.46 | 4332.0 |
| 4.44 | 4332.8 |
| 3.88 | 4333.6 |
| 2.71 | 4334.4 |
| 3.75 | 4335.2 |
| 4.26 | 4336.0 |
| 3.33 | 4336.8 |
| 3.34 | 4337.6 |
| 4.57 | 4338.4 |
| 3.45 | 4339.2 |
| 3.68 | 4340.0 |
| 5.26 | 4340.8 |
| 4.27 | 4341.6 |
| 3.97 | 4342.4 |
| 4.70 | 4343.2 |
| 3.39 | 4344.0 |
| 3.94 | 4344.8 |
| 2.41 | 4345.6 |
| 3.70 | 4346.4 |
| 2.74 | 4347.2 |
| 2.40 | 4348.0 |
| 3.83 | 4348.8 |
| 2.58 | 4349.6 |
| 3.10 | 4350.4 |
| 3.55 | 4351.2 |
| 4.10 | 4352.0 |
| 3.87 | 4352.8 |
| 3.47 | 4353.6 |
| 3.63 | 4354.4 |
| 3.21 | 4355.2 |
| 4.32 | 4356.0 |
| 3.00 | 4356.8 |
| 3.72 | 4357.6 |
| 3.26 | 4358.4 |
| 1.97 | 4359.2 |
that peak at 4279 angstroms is Lyman alpha 1216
